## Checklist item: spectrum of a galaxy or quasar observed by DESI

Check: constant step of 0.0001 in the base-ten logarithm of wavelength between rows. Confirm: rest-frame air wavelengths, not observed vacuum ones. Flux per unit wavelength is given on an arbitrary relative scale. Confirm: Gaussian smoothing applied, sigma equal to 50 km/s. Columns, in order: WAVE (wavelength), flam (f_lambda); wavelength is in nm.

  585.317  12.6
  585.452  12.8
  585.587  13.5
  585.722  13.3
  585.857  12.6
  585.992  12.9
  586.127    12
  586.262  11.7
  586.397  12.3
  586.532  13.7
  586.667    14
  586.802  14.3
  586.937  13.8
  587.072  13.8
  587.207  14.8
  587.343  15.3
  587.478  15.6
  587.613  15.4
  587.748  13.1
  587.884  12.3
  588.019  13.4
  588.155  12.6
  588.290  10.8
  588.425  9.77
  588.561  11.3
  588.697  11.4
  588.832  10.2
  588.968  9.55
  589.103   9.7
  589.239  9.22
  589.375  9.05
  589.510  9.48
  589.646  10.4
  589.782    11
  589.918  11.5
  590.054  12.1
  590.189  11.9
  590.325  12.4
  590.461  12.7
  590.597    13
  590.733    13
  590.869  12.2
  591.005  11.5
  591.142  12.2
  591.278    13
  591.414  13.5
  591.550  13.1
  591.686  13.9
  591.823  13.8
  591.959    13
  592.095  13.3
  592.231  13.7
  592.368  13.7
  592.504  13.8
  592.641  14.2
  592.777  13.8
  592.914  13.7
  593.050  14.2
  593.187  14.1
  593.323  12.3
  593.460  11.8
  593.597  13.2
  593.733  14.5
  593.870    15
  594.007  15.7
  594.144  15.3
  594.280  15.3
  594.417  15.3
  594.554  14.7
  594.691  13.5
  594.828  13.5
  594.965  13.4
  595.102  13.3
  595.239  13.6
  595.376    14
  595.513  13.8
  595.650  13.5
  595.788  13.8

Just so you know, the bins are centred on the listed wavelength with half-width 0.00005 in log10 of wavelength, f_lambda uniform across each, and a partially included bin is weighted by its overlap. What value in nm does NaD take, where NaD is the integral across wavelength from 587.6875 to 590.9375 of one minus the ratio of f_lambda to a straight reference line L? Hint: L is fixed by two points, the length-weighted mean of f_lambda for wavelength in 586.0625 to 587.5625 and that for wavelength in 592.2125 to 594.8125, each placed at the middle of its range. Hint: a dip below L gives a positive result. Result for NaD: 0.600 nm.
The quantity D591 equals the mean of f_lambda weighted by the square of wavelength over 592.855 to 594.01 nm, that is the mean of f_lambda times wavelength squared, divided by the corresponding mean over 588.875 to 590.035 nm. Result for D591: 1.38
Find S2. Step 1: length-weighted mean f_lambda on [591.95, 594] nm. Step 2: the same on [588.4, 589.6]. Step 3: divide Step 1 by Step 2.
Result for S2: 1.37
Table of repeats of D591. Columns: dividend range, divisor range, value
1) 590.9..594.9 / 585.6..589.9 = 1.14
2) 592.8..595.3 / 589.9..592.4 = 1.10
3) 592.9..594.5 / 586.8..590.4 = 1.21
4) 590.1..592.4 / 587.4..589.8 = 1.15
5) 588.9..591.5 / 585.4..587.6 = 0.85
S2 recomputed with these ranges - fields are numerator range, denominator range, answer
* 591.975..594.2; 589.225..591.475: 1.18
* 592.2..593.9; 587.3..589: 1.10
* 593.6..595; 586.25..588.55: 1.09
